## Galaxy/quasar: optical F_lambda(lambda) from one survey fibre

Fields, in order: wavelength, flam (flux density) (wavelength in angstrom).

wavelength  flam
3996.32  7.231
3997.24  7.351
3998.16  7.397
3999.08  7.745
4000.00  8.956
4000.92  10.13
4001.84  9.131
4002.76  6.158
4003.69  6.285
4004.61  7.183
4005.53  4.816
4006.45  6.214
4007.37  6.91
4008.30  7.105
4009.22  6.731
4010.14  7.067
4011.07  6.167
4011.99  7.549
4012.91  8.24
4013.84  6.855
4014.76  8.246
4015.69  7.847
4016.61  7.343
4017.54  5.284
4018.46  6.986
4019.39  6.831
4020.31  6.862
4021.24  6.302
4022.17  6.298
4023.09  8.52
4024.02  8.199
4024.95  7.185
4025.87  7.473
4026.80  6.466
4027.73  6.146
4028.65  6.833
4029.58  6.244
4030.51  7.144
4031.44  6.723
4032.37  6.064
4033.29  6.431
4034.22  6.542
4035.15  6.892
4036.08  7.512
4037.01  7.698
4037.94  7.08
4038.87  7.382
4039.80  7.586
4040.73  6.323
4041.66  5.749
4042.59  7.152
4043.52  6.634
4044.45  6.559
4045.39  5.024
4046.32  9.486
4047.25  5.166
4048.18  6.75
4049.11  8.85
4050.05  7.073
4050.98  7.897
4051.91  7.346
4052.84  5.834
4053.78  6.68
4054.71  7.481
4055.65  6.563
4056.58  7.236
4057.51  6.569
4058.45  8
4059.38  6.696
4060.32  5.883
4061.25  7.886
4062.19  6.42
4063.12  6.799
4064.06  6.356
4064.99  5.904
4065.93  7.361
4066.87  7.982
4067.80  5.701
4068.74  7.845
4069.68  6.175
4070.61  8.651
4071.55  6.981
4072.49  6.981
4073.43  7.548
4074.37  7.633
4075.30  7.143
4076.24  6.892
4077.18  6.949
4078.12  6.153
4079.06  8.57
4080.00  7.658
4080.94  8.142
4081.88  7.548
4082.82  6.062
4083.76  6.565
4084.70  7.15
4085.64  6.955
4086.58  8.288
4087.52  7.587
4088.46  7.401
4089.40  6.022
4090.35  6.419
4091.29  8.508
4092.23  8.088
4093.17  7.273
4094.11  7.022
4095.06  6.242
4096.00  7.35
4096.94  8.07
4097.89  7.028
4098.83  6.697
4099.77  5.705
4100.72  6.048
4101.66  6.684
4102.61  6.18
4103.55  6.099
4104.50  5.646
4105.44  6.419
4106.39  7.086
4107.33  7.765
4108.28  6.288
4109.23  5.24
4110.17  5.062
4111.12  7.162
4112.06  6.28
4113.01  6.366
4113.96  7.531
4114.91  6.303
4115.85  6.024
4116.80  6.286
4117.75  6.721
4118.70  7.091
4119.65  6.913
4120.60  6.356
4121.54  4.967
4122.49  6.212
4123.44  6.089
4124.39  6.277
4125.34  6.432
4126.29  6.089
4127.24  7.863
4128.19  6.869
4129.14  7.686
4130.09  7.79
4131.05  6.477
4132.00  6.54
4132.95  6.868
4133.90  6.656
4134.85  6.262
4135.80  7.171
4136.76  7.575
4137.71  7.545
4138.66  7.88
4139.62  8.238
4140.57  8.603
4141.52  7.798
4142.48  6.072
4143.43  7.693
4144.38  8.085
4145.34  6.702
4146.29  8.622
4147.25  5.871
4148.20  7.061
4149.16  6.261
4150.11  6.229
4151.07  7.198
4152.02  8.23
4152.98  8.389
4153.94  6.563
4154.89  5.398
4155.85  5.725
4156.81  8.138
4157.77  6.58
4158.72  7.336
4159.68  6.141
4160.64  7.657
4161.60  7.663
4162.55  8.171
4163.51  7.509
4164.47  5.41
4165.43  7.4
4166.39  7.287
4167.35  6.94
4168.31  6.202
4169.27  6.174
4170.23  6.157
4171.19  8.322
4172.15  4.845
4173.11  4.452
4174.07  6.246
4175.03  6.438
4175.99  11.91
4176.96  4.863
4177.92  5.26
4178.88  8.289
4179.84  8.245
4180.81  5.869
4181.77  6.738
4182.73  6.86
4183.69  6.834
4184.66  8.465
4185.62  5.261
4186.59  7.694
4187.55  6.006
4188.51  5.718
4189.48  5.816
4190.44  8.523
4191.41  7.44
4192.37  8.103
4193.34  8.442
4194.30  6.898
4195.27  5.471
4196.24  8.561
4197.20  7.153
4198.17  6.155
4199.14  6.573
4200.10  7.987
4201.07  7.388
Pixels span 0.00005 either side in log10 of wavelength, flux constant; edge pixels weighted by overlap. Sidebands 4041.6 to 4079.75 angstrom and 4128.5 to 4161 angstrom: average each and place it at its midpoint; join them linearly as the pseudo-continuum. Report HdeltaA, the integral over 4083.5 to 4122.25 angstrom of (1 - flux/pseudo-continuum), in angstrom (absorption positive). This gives 2.0 angstrom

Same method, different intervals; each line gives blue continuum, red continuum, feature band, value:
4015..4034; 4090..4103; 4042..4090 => -0.9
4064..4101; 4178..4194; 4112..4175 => 2.2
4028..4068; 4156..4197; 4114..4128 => 1.0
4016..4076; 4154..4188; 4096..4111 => 0.9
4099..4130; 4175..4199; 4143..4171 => -0.8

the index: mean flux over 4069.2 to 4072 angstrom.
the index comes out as 7.28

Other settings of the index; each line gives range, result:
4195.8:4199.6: 7.1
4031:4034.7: 6.45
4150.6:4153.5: 7.92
